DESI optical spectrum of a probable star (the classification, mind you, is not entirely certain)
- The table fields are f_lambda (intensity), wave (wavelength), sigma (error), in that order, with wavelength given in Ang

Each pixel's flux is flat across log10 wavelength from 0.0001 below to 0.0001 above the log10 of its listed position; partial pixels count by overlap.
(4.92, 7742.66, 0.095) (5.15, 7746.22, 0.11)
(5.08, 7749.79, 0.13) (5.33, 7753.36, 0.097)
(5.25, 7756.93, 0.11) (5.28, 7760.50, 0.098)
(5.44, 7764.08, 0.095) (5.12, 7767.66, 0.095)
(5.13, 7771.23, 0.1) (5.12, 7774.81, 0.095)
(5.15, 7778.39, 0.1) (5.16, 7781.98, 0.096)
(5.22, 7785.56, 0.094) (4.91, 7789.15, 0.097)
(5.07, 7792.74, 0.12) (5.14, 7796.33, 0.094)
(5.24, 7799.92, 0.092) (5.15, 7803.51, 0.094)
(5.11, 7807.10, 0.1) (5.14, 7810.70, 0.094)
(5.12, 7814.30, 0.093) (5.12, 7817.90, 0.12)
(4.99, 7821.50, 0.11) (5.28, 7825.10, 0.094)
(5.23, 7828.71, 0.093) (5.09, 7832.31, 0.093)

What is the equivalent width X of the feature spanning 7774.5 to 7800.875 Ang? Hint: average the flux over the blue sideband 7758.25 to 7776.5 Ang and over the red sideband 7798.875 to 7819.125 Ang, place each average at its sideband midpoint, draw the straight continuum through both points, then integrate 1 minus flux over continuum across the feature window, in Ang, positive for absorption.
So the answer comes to 0.3 Ang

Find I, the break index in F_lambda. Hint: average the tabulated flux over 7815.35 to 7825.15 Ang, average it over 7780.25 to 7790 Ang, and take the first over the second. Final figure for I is 1.00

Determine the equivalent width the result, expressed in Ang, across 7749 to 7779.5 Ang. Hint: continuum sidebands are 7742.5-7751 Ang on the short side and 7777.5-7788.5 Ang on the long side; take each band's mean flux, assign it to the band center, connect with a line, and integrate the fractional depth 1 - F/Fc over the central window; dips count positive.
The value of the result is -0.63 Ang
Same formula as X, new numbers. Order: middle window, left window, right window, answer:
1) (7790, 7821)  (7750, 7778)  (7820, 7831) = 0.39 Ang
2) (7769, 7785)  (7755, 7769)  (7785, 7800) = 0.12 Ang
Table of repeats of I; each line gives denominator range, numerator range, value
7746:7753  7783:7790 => 0.99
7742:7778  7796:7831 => 0.99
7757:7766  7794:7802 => 0.97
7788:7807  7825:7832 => 1.02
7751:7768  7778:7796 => 0.96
